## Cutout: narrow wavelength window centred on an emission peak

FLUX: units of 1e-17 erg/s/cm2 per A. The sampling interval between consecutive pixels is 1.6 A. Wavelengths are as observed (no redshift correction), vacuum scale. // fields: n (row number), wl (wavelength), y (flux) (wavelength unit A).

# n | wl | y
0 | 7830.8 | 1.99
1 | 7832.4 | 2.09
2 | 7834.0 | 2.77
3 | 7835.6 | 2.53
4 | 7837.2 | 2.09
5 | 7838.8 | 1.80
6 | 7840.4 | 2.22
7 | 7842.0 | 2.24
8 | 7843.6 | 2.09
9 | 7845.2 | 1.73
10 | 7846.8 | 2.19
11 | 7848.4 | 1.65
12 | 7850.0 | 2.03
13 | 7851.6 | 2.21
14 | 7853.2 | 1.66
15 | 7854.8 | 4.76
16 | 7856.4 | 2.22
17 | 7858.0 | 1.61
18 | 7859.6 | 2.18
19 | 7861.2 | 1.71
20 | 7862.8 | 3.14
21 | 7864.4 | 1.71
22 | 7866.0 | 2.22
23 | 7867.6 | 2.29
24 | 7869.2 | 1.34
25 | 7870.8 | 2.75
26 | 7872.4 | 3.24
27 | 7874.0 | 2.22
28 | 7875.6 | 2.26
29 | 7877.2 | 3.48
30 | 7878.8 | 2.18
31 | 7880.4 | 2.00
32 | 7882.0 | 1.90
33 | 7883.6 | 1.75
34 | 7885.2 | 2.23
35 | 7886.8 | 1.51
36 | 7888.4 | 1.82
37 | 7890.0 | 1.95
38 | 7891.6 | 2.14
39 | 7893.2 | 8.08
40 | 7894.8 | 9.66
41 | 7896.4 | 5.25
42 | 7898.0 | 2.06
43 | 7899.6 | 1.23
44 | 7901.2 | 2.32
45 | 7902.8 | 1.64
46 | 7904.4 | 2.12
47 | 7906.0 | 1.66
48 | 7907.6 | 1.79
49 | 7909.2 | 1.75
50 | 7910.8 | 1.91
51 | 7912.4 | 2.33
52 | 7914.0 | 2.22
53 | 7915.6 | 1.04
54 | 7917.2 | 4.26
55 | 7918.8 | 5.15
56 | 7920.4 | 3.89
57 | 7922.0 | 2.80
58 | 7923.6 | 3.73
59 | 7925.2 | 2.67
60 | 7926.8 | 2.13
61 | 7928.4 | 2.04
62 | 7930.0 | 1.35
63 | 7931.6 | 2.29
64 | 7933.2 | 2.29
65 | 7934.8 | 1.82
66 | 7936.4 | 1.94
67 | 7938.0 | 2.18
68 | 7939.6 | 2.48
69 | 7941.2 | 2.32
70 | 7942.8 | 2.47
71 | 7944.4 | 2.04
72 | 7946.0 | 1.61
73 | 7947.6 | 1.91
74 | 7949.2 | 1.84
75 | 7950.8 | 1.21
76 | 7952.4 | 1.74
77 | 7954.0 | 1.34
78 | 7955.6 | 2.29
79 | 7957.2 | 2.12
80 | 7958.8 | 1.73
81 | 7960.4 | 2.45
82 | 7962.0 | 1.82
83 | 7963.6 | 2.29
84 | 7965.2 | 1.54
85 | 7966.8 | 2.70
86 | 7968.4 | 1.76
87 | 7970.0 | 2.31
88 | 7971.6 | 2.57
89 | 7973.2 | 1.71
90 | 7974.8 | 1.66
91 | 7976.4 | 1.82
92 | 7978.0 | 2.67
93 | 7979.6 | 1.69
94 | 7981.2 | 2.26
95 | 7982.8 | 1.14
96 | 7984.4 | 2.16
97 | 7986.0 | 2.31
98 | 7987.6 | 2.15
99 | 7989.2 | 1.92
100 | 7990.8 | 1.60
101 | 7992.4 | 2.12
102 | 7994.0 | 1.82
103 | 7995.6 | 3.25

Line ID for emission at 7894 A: H-alpha 6563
